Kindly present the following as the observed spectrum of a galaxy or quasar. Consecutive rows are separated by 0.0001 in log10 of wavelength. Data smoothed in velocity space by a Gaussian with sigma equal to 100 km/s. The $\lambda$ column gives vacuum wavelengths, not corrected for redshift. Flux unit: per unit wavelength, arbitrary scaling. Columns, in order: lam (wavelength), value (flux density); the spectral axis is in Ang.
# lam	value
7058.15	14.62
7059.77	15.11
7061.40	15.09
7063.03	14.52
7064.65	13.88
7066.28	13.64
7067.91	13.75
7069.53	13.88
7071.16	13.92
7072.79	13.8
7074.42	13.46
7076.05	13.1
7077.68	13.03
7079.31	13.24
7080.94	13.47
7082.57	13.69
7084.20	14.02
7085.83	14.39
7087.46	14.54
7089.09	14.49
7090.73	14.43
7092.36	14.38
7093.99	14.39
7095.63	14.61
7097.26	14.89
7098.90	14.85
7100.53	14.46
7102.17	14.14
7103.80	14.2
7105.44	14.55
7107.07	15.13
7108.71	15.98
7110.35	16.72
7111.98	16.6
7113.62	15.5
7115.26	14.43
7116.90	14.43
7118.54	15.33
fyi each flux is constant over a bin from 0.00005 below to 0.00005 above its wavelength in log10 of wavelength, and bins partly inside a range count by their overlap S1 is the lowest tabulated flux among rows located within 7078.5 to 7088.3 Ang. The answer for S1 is 13.24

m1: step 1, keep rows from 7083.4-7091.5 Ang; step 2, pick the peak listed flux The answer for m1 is 14.54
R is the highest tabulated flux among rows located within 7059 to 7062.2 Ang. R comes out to 15.11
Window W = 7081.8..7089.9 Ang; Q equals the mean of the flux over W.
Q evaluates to 14.2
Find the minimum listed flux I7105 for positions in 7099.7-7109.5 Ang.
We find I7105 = 14.14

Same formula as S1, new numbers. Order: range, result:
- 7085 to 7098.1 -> 14.38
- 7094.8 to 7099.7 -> 14.61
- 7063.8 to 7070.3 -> 13.64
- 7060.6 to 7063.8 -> 14.52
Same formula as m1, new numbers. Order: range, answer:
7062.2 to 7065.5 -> 14.52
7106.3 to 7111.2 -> 16.72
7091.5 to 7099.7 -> 14.89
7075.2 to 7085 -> 14.02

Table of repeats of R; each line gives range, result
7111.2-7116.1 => 16.6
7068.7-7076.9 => 13.92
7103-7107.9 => 15.13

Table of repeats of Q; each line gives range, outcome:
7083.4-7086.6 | 14.2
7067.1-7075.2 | 13.8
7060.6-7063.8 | 14.8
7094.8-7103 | 14.6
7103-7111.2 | 15.3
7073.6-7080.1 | 13.2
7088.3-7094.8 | 14.4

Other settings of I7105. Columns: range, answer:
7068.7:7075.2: 13.46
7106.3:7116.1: 14.43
